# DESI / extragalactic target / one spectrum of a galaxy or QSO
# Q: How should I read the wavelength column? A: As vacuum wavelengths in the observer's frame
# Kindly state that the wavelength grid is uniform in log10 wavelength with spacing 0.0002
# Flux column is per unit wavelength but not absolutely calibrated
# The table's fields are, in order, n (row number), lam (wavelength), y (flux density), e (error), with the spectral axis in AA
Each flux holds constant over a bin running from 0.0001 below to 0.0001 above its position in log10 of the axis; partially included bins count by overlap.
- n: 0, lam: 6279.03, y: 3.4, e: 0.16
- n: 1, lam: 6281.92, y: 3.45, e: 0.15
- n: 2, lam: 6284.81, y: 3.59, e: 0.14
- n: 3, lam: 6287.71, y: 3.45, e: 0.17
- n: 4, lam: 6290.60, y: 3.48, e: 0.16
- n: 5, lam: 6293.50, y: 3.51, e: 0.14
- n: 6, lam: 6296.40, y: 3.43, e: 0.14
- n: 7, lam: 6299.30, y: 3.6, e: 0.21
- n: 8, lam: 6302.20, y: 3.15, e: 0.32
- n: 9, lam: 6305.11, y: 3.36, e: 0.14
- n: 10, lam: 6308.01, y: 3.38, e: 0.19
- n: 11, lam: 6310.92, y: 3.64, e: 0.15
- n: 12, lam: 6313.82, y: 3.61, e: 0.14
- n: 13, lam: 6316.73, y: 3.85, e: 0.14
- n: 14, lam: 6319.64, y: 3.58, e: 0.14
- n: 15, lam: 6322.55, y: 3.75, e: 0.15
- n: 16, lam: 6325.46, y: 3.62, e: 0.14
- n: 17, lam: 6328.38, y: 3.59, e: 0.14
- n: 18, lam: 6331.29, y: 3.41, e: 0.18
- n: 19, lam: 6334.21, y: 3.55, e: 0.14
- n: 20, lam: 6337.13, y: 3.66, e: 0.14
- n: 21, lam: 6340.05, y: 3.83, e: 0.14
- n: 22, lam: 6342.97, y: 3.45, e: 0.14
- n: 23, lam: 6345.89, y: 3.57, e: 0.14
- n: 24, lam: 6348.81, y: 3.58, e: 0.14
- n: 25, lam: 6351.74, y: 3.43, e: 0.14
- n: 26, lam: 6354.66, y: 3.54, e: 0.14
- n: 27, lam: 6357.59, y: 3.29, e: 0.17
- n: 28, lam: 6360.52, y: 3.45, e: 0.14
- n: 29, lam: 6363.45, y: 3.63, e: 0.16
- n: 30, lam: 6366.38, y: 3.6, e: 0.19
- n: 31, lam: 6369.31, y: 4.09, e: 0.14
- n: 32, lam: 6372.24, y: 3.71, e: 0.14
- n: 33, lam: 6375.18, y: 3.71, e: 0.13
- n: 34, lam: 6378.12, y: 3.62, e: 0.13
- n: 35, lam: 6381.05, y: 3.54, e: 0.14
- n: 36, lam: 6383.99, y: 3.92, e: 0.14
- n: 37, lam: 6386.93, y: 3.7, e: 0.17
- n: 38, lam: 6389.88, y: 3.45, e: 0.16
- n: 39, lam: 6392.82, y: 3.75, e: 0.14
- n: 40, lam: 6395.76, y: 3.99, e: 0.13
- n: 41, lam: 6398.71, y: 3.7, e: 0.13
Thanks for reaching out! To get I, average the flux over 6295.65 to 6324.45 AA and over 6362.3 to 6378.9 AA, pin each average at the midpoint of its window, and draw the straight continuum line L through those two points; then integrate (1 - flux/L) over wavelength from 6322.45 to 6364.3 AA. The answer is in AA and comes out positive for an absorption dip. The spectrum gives 1.1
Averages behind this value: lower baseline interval 3.54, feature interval 3.55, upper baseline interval 3.73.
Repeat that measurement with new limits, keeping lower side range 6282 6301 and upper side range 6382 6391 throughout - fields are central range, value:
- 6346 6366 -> 0.7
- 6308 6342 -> -0.6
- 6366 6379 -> -0.4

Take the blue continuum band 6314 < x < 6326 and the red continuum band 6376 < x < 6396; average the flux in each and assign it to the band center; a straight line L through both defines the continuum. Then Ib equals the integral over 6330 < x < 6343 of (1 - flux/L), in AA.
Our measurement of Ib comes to 0.3 AA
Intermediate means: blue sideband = 3.7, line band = 3.59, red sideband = 3.69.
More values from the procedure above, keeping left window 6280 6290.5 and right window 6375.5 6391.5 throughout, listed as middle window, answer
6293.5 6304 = 0.3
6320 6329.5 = -0.2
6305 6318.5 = -0.2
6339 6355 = 0.1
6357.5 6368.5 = 0.2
